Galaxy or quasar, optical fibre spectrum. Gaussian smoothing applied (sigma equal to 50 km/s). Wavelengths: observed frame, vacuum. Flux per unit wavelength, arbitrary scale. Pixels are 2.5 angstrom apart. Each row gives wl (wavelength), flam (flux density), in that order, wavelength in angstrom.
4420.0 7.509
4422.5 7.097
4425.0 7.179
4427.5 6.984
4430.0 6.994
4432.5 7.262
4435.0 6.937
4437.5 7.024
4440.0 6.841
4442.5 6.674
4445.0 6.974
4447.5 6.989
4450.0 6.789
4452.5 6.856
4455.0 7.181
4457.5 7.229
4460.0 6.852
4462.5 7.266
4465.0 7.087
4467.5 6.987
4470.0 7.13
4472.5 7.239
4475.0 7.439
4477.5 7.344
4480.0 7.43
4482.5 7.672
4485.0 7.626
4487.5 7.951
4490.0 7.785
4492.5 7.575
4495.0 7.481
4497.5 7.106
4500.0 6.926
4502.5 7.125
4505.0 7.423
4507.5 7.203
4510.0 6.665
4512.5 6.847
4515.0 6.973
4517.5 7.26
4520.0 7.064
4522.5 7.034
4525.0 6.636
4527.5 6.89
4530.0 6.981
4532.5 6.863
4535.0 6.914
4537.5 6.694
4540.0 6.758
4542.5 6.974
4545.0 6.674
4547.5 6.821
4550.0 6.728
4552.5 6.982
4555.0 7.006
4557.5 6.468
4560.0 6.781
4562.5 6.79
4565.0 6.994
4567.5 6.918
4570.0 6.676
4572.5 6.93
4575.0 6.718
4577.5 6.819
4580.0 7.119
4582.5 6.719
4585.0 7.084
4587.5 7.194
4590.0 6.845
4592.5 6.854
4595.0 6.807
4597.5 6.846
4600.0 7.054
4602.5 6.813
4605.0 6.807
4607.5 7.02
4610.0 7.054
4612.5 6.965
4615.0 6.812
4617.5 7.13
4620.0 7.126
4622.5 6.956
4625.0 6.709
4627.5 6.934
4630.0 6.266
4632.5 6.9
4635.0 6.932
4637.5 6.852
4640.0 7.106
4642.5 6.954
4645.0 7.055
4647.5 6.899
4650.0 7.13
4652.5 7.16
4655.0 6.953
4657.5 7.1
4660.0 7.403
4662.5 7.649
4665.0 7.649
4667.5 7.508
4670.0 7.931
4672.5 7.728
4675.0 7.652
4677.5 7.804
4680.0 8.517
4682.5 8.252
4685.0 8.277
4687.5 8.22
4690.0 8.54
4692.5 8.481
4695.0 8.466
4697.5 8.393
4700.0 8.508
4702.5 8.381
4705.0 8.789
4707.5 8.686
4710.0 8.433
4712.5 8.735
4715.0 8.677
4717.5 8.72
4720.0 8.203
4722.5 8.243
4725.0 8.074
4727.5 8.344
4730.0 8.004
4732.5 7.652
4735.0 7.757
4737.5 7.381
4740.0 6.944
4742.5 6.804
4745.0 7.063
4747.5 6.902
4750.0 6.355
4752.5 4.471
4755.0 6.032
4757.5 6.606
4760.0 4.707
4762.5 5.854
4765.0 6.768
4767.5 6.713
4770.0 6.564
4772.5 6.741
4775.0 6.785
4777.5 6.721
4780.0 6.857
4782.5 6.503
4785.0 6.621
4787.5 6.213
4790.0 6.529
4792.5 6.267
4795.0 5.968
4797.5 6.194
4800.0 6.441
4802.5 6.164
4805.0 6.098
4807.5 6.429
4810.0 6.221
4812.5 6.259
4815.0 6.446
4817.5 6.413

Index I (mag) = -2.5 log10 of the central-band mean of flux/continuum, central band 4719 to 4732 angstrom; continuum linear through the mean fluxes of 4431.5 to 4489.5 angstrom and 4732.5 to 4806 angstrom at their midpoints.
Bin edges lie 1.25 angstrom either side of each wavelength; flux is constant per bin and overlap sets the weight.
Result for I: -0.23 mag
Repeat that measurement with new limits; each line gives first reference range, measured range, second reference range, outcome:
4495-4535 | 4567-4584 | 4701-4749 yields 0.069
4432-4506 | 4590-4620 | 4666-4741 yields 0.124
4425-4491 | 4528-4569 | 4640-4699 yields 0.087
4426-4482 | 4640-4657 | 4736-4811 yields -0.058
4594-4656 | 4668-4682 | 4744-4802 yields -0.177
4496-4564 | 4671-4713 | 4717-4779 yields -0.198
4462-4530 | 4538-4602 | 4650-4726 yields 0.105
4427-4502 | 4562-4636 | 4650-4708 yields 0.117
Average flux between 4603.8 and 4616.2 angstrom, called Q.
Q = 6.93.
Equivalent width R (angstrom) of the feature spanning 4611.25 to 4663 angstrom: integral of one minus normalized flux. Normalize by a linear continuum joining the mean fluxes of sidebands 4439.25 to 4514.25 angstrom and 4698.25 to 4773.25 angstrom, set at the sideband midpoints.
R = 2.3 angstrom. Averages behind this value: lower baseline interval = 7.19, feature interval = 6.99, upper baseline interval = 7.38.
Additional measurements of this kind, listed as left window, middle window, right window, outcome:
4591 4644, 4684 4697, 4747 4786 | -3.51 angstrom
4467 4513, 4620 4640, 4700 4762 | 1.60 angstrom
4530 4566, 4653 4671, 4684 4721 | 1.40 angstrom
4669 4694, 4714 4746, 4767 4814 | -1.92 angstrom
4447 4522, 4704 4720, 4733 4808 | -4.88 angstrom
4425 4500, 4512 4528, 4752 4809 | 0.15 angstrom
